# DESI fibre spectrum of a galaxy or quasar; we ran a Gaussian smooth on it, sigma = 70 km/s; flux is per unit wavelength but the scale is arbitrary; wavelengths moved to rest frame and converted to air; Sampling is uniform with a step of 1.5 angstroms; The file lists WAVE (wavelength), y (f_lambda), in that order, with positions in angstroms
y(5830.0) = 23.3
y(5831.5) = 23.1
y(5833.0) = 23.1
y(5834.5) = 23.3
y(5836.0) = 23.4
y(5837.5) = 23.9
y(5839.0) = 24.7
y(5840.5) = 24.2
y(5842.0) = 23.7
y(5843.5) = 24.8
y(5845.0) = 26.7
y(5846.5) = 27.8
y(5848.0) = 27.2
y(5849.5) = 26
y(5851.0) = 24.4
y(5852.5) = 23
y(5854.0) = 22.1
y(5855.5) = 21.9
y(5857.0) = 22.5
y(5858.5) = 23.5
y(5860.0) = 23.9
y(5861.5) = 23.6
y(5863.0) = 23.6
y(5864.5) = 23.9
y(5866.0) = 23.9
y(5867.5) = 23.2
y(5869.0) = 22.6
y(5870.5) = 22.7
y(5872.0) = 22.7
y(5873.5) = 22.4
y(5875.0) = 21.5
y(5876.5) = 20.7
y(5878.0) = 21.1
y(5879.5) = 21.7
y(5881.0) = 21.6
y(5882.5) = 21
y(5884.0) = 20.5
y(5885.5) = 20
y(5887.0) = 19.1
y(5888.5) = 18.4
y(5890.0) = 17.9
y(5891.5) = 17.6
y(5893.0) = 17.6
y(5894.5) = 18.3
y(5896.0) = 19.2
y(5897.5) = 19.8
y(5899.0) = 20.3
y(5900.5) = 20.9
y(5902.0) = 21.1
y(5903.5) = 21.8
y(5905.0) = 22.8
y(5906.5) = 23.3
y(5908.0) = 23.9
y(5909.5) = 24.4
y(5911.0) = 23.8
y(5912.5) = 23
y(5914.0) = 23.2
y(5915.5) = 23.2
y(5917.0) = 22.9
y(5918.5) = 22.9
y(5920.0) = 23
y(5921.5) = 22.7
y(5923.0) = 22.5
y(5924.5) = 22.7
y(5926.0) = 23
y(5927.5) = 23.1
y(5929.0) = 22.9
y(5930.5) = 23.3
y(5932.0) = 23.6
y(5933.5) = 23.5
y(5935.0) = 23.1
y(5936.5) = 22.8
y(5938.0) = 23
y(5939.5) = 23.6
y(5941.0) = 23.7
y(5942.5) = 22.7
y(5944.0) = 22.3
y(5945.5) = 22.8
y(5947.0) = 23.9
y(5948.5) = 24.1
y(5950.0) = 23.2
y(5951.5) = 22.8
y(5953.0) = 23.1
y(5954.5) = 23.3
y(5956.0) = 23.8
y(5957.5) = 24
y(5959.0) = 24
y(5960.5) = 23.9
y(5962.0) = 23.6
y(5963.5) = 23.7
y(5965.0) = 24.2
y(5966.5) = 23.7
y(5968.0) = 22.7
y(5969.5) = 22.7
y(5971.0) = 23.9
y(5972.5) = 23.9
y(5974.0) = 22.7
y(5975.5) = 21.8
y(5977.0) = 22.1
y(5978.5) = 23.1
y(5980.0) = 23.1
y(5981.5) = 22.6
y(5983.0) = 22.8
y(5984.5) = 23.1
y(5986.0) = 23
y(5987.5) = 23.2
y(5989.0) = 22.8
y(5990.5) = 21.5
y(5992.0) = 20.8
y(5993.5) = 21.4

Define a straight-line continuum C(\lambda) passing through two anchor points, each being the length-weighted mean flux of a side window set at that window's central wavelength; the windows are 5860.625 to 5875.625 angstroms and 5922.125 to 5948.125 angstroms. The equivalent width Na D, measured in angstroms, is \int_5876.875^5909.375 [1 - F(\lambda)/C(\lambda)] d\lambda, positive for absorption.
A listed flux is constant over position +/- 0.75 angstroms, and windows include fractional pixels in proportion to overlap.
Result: 3.7 angstroms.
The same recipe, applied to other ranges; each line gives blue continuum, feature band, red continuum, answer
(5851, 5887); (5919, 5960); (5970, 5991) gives -1.0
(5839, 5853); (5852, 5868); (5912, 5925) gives 1.1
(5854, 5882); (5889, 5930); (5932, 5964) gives 2.2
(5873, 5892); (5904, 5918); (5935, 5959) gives -1.1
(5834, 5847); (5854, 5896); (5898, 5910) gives 3.6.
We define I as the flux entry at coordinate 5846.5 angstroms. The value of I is 27.8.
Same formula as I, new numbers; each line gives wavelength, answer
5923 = 22.5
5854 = 22.1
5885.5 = 20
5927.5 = 23.1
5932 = 23.6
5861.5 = 23.6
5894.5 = 18.3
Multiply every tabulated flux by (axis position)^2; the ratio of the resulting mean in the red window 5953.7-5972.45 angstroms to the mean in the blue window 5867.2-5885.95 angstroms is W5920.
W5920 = 1.12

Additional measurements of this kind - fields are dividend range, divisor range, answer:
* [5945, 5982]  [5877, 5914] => 1.14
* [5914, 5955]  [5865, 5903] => 1.14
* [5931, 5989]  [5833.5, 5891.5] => 1.05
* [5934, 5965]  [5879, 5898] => 1.23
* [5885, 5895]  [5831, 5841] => 0.79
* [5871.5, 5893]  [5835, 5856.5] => 0.84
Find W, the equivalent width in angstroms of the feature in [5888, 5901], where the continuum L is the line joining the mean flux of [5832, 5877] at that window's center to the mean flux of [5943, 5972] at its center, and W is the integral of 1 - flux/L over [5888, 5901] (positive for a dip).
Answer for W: 2.62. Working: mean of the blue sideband 23.7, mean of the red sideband 23.5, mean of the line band 18.9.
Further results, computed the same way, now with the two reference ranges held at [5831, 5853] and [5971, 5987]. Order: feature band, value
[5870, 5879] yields 0.9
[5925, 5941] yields 0.2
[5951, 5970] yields -0.3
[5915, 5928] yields 0.4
